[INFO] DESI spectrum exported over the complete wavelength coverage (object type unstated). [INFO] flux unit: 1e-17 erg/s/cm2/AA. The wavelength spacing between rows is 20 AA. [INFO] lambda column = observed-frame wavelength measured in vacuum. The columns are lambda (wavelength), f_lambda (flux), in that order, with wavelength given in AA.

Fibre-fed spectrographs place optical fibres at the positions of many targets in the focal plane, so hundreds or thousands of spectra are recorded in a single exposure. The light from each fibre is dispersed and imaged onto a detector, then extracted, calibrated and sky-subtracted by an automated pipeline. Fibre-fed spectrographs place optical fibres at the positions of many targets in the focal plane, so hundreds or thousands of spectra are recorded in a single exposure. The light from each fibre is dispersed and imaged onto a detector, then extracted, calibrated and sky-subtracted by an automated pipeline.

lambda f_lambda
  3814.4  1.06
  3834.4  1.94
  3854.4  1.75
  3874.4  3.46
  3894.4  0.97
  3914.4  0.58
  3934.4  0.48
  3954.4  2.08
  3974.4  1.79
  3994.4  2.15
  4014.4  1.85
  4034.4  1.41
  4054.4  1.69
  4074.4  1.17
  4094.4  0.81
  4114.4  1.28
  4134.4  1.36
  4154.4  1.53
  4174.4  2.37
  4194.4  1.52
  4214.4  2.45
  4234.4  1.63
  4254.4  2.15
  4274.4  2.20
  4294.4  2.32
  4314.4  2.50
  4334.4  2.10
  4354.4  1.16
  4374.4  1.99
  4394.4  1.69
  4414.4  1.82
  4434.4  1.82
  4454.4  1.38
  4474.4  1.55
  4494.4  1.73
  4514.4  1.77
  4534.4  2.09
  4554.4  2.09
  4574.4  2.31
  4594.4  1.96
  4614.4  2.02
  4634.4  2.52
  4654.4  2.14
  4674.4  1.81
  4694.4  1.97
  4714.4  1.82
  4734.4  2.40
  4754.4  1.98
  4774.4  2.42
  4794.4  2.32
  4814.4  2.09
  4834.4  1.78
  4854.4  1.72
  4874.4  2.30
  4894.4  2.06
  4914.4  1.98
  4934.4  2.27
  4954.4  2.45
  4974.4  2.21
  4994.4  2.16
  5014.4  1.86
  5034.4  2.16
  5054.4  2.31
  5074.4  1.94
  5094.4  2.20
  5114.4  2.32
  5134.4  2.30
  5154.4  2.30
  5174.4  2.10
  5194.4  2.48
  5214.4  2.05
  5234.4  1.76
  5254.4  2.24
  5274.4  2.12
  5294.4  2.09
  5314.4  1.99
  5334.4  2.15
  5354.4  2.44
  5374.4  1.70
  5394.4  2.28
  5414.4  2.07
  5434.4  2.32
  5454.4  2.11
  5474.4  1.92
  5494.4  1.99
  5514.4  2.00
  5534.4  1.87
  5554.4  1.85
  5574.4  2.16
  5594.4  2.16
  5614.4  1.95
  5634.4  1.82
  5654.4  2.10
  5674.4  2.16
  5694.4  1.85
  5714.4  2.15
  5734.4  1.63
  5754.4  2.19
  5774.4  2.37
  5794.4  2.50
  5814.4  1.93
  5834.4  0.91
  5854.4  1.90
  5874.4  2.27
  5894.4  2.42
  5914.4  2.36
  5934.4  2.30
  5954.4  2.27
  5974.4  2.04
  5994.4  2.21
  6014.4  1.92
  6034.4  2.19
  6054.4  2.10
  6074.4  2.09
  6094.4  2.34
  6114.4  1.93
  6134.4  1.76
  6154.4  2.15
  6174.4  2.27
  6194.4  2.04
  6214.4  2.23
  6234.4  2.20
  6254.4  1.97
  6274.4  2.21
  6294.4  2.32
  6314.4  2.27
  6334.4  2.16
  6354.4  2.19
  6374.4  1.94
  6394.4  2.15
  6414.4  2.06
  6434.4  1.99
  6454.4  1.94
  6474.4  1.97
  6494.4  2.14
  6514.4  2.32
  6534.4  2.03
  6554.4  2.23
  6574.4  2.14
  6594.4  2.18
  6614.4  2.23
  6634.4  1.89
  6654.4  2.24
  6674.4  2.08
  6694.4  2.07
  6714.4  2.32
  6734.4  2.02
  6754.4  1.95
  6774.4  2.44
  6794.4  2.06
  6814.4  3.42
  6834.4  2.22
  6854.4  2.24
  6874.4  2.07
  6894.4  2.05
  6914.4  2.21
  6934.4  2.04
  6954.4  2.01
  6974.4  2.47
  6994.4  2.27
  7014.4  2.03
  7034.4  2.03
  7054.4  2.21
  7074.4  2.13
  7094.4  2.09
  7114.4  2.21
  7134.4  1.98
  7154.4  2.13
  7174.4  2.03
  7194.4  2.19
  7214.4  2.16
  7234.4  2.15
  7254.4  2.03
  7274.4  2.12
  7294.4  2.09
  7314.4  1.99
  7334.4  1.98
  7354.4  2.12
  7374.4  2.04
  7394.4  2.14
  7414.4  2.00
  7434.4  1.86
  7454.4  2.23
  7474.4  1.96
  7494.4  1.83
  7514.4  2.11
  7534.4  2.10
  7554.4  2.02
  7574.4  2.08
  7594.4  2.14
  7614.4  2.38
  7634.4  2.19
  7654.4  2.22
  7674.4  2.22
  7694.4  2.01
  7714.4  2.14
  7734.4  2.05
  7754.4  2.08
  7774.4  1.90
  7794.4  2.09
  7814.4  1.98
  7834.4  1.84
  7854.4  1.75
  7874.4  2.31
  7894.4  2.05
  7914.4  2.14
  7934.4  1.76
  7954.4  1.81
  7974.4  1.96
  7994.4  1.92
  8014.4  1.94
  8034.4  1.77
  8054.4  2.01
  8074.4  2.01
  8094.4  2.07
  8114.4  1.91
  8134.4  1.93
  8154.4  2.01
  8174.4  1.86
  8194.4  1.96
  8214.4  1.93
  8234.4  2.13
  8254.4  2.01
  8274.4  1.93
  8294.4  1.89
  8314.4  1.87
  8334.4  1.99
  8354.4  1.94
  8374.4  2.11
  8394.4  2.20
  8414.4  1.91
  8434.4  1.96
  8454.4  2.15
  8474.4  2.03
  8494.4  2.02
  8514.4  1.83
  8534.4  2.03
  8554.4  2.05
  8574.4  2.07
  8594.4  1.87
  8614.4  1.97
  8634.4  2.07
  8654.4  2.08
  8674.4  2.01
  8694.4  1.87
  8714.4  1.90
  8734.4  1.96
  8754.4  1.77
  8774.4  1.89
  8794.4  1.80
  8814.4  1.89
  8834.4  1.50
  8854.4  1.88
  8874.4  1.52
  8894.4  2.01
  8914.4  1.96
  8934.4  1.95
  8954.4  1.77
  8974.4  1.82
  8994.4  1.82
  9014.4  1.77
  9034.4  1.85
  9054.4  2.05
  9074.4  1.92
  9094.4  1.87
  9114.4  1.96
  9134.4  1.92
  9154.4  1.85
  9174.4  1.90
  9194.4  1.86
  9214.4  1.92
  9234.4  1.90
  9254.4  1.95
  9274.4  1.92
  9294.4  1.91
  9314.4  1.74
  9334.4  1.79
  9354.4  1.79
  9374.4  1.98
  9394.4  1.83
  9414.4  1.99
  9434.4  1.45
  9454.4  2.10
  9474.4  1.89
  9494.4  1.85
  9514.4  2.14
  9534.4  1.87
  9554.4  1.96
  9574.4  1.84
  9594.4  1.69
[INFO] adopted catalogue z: 0.039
